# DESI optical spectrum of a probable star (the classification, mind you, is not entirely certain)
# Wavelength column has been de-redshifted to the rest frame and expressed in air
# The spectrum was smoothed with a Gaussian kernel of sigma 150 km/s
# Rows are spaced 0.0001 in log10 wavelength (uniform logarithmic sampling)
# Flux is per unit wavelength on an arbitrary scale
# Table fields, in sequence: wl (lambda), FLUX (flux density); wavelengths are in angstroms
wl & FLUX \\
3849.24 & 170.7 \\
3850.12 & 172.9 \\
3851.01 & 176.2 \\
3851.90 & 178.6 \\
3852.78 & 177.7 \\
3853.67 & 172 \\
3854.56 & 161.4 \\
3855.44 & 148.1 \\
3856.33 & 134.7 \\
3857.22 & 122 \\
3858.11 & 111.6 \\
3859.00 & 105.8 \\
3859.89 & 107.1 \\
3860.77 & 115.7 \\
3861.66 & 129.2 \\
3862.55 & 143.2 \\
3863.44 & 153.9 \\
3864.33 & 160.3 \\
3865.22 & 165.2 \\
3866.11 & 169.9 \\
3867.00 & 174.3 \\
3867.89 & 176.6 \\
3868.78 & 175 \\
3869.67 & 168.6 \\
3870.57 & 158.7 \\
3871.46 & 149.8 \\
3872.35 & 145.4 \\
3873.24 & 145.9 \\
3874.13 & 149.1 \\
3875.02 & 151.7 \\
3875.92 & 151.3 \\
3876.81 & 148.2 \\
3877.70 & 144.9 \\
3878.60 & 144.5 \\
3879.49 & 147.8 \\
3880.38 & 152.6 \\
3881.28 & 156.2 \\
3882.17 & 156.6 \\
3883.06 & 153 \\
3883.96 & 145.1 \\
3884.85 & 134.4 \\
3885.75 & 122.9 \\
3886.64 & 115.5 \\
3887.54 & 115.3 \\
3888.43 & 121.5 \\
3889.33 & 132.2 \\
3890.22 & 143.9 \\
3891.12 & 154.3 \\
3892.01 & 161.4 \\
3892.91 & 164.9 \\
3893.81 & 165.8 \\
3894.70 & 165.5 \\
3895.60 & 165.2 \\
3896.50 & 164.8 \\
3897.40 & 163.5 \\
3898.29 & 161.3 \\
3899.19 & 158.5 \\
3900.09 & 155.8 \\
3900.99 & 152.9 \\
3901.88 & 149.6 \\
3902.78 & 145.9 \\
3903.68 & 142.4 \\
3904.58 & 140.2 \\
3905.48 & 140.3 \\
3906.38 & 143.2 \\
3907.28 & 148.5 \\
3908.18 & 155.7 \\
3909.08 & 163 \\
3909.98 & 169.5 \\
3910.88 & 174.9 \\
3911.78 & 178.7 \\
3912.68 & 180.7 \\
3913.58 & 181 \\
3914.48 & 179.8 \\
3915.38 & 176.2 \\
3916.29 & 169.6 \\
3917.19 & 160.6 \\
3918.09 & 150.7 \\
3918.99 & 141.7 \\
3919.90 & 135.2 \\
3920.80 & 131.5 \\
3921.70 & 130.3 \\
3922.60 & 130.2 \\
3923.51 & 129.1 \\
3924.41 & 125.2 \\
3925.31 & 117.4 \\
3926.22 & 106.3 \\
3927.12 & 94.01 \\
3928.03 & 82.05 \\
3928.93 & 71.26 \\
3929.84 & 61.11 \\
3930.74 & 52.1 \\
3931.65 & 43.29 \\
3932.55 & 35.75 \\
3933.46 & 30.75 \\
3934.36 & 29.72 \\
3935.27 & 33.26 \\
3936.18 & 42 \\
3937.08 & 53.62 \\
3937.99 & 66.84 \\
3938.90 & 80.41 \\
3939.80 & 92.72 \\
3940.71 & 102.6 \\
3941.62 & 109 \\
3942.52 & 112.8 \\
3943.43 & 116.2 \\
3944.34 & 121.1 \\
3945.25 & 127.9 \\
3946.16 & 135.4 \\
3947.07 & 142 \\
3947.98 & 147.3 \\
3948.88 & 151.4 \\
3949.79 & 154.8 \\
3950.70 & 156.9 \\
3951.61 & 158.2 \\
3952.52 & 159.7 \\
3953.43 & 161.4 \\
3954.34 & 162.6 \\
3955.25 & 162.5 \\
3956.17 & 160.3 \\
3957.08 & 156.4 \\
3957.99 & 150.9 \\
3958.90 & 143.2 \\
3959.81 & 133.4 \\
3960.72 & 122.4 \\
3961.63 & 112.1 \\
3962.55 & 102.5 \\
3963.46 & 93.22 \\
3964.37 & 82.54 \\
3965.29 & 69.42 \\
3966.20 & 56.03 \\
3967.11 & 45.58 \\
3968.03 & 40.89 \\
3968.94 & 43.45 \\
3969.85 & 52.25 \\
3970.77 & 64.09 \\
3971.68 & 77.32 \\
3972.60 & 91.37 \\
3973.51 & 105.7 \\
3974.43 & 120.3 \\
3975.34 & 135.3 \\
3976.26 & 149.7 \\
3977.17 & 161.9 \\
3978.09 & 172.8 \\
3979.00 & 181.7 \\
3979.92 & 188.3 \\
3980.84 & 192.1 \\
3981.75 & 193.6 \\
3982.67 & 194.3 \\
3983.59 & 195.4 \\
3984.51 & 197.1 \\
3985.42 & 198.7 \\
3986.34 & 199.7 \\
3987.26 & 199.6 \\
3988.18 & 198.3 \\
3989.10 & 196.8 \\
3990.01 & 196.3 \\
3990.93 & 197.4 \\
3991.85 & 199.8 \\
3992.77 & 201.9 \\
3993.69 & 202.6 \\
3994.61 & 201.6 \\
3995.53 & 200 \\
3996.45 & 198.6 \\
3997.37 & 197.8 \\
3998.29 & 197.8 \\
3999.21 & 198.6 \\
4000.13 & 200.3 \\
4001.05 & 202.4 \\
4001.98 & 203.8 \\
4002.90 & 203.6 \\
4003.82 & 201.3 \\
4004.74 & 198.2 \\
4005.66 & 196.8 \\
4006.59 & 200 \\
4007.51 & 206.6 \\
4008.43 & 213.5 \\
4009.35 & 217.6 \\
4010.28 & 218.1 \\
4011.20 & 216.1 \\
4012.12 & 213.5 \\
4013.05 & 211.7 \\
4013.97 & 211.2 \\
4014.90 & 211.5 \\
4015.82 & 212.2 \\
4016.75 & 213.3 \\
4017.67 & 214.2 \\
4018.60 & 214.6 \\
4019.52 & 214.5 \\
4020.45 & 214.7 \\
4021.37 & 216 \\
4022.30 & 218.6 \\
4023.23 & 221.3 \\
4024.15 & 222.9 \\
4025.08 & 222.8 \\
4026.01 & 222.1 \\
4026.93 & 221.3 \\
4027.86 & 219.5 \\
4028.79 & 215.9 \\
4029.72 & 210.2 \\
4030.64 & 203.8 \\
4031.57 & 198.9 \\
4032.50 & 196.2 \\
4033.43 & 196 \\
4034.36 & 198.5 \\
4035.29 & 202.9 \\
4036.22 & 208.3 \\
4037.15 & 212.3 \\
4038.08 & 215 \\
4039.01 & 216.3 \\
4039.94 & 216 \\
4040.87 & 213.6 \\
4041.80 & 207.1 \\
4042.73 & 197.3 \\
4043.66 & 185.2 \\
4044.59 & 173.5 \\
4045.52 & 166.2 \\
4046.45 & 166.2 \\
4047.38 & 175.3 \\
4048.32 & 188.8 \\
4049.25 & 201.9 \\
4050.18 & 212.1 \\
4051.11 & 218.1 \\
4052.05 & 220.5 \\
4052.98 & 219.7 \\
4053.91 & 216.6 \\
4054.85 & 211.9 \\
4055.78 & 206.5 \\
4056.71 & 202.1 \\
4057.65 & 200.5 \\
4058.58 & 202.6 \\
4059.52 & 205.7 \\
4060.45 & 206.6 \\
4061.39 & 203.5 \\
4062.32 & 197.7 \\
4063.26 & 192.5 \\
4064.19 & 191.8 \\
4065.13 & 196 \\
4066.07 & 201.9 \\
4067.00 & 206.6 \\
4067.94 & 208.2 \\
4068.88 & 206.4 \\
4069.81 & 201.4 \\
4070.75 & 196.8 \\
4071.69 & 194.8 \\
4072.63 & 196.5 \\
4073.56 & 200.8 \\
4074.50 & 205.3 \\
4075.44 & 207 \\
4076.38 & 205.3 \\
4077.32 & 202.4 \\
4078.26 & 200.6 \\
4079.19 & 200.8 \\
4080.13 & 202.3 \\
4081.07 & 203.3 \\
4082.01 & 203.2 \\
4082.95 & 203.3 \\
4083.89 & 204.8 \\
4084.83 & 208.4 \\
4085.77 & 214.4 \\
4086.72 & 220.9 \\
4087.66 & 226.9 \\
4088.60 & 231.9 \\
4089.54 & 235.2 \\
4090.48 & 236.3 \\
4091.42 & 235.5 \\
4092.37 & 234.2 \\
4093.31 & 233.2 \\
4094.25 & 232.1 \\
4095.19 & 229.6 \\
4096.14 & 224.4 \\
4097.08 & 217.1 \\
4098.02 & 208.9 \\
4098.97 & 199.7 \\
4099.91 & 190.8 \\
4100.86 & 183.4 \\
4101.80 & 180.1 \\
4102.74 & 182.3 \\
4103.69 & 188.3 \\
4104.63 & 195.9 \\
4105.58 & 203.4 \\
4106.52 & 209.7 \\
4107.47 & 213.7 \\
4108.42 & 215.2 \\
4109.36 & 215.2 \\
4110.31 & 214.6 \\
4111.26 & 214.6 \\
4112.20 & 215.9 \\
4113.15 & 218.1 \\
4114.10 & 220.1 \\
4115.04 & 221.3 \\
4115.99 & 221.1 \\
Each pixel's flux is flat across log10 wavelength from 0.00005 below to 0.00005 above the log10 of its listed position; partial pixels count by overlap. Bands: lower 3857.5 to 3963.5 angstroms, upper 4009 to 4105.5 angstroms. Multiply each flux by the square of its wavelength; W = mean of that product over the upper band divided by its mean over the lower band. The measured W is 1.66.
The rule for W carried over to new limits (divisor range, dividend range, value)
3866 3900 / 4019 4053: 1.47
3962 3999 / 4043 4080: 1.38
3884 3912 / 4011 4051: 1.47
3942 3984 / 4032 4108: 1.67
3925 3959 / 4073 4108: 2.11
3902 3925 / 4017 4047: 1.44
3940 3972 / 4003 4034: 1.87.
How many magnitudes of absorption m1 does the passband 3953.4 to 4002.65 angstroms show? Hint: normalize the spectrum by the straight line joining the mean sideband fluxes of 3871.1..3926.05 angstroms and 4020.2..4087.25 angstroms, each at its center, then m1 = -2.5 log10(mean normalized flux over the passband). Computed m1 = 0.17 mag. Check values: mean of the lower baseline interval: 150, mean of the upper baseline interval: 205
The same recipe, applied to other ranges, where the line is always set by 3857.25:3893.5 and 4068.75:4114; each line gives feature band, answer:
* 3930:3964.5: 0.45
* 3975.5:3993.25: -0.07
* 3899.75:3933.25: 0.18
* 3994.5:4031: -0.13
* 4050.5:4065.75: -0.03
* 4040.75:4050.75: 0.04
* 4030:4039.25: -0.06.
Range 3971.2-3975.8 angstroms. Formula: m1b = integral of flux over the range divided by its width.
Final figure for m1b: 106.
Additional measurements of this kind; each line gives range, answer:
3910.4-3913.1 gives 178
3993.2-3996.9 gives 201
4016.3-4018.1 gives 214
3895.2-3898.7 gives 164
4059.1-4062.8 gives 203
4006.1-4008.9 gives 207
